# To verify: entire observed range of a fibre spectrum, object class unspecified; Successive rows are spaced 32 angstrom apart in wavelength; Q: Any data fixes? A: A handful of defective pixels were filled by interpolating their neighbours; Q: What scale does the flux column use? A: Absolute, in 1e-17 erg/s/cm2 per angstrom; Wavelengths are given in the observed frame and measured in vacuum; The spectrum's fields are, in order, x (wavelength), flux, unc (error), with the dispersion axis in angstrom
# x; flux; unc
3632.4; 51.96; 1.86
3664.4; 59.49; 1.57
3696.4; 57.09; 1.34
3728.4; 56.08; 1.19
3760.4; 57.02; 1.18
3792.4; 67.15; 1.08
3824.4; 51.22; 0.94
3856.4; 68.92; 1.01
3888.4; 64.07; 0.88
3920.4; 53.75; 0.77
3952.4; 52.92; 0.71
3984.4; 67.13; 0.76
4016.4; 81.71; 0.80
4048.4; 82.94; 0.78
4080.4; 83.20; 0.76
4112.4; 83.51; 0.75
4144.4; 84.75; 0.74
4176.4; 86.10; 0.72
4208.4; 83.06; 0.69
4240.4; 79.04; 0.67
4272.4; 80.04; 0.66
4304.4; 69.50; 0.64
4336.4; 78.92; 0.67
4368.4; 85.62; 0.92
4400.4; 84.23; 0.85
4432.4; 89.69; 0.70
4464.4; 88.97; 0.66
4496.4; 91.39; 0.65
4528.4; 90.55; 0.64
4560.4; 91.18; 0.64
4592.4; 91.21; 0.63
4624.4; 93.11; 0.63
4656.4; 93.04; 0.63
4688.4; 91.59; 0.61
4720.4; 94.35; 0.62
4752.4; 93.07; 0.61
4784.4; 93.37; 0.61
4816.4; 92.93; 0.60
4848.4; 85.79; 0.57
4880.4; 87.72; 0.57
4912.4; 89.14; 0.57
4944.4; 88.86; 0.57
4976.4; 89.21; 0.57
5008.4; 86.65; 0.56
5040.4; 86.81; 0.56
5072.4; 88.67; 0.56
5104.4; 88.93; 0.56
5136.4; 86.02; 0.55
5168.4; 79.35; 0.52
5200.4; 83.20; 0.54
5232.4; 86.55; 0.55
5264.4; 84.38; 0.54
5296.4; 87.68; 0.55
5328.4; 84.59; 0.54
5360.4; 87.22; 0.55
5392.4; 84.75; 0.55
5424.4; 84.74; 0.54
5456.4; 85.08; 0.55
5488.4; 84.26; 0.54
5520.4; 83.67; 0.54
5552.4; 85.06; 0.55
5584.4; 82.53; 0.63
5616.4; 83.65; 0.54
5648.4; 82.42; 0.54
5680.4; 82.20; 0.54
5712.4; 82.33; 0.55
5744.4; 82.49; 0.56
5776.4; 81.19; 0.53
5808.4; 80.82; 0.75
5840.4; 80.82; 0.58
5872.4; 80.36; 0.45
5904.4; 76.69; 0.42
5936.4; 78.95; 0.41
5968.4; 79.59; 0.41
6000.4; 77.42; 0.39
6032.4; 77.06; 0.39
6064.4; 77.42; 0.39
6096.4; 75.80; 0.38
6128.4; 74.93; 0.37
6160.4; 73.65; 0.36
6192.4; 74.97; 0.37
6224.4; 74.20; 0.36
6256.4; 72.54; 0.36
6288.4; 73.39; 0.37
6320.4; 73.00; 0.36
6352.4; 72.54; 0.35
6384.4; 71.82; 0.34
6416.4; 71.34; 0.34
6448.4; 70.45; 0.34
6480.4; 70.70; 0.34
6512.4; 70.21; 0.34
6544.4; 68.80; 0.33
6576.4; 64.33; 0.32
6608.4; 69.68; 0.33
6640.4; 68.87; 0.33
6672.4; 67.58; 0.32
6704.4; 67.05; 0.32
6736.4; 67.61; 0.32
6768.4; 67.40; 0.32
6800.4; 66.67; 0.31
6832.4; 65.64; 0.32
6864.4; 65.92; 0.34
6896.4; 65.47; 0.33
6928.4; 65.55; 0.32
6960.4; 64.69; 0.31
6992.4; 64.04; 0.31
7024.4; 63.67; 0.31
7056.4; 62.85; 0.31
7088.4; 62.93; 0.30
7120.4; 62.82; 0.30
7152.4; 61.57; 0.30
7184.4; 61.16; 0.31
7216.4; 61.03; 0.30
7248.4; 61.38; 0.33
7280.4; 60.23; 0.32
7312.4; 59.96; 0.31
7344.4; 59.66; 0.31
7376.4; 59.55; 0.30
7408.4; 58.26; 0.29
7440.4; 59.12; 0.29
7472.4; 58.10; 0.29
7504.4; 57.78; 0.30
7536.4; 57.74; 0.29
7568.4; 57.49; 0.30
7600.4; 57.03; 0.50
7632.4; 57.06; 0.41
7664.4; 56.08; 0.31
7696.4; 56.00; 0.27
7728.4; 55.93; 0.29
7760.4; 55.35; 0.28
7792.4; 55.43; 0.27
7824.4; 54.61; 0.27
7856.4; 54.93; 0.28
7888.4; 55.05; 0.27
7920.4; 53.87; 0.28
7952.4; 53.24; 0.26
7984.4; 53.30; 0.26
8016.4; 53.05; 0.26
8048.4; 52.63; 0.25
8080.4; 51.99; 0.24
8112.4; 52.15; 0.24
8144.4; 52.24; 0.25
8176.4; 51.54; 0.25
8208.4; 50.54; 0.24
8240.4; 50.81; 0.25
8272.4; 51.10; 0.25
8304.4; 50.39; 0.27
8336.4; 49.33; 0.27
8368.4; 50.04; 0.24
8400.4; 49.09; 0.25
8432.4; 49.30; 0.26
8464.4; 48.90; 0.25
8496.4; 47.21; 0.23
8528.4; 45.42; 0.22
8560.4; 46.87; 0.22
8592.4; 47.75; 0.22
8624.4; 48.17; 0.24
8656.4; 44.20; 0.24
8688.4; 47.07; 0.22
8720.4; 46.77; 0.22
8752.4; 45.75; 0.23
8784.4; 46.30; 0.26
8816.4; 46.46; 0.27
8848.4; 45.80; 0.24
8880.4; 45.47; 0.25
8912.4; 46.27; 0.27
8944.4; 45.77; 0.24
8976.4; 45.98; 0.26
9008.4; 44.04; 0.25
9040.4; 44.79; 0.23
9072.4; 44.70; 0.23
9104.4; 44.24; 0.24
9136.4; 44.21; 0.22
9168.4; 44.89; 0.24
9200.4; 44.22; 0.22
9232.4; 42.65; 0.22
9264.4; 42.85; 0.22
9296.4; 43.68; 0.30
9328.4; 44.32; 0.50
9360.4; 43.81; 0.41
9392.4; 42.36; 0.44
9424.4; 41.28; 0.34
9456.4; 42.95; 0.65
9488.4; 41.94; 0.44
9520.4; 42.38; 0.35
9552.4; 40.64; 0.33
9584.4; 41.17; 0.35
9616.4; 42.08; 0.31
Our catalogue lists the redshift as 0.000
